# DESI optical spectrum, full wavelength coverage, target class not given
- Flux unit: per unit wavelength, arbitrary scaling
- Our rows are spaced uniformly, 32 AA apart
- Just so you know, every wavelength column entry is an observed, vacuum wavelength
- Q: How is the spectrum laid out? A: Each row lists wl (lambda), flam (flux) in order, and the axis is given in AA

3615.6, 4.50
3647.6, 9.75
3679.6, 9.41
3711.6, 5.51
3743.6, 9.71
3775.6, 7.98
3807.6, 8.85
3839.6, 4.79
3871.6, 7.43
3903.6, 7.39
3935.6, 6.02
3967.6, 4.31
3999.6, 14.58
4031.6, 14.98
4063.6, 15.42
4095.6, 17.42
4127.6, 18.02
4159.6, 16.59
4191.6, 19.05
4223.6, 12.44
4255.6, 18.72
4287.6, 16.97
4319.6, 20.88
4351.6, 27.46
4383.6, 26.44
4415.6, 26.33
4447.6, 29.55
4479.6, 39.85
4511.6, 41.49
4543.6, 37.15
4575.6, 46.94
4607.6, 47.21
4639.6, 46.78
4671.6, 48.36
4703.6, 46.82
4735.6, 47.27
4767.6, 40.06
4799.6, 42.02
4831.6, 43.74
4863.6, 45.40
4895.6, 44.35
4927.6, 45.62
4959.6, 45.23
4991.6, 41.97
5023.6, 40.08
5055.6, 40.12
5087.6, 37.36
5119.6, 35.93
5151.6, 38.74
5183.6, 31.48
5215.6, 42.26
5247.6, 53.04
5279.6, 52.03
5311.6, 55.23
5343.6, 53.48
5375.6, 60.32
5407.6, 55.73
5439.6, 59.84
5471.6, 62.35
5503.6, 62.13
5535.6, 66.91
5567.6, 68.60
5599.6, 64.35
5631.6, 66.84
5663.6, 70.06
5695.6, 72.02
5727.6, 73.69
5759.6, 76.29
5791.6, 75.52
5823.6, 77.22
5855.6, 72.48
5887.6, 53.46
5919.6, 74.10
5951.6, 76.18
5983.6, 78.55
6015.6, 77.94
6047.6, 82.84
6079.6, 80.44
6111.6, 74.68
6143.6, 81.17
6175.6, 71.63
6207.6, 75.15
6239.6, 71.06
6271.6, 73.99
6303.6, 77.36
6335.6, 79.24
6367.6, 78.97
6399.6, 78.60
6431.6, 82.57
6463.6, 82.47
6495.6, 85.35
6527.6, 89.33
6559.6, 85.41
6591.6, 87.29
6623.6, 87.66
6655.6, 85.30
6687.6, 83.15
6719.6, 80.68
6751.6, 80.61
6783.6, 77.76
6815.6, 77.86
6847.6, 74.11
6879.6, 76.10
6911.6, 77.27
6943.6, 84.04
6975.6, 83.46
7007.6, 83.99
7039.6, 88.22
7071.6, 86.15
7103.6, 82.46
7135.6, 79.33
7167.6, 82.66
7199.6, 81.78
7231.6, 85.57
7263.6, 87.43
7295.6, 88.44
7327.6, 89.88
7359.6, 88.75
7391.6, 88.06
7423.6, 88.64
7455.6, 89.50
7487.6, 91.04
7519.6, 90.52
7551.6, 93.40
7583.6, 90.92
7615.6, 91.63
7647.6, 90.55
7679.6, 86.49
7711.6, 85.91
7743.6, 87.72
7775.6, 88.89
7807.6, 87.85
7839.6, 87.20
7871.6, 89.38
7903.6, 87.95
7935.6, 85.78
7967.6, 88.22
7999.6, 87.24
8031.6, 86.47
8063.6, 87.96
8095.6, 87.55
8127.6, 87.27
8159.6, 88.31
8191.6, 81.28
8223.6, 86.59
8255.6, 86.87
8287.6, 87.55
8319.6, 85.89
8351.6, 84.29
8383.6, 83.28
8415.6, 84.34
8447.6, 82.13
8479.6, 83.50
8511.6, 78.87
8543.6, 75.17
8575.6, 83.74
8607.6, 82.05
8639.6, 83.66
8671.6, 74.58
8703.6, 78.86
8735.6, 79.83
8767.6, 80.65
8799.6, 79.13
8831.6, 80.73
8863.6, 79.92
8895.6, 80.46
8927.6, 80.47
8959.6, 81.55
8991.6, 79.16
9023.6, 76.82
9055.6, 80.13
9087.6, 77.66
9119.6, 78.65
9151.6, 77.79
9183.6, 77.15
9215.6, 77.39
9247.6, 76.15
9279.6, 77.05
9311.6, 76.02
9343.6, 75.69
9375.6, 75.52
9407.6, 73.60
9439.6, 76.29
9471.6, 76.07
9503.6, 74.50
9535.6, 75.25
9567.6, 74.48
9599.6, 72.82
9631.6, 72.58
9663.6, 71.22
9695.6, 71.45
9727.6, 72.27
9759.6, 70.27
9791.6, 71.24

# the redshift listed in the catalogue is 0.000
